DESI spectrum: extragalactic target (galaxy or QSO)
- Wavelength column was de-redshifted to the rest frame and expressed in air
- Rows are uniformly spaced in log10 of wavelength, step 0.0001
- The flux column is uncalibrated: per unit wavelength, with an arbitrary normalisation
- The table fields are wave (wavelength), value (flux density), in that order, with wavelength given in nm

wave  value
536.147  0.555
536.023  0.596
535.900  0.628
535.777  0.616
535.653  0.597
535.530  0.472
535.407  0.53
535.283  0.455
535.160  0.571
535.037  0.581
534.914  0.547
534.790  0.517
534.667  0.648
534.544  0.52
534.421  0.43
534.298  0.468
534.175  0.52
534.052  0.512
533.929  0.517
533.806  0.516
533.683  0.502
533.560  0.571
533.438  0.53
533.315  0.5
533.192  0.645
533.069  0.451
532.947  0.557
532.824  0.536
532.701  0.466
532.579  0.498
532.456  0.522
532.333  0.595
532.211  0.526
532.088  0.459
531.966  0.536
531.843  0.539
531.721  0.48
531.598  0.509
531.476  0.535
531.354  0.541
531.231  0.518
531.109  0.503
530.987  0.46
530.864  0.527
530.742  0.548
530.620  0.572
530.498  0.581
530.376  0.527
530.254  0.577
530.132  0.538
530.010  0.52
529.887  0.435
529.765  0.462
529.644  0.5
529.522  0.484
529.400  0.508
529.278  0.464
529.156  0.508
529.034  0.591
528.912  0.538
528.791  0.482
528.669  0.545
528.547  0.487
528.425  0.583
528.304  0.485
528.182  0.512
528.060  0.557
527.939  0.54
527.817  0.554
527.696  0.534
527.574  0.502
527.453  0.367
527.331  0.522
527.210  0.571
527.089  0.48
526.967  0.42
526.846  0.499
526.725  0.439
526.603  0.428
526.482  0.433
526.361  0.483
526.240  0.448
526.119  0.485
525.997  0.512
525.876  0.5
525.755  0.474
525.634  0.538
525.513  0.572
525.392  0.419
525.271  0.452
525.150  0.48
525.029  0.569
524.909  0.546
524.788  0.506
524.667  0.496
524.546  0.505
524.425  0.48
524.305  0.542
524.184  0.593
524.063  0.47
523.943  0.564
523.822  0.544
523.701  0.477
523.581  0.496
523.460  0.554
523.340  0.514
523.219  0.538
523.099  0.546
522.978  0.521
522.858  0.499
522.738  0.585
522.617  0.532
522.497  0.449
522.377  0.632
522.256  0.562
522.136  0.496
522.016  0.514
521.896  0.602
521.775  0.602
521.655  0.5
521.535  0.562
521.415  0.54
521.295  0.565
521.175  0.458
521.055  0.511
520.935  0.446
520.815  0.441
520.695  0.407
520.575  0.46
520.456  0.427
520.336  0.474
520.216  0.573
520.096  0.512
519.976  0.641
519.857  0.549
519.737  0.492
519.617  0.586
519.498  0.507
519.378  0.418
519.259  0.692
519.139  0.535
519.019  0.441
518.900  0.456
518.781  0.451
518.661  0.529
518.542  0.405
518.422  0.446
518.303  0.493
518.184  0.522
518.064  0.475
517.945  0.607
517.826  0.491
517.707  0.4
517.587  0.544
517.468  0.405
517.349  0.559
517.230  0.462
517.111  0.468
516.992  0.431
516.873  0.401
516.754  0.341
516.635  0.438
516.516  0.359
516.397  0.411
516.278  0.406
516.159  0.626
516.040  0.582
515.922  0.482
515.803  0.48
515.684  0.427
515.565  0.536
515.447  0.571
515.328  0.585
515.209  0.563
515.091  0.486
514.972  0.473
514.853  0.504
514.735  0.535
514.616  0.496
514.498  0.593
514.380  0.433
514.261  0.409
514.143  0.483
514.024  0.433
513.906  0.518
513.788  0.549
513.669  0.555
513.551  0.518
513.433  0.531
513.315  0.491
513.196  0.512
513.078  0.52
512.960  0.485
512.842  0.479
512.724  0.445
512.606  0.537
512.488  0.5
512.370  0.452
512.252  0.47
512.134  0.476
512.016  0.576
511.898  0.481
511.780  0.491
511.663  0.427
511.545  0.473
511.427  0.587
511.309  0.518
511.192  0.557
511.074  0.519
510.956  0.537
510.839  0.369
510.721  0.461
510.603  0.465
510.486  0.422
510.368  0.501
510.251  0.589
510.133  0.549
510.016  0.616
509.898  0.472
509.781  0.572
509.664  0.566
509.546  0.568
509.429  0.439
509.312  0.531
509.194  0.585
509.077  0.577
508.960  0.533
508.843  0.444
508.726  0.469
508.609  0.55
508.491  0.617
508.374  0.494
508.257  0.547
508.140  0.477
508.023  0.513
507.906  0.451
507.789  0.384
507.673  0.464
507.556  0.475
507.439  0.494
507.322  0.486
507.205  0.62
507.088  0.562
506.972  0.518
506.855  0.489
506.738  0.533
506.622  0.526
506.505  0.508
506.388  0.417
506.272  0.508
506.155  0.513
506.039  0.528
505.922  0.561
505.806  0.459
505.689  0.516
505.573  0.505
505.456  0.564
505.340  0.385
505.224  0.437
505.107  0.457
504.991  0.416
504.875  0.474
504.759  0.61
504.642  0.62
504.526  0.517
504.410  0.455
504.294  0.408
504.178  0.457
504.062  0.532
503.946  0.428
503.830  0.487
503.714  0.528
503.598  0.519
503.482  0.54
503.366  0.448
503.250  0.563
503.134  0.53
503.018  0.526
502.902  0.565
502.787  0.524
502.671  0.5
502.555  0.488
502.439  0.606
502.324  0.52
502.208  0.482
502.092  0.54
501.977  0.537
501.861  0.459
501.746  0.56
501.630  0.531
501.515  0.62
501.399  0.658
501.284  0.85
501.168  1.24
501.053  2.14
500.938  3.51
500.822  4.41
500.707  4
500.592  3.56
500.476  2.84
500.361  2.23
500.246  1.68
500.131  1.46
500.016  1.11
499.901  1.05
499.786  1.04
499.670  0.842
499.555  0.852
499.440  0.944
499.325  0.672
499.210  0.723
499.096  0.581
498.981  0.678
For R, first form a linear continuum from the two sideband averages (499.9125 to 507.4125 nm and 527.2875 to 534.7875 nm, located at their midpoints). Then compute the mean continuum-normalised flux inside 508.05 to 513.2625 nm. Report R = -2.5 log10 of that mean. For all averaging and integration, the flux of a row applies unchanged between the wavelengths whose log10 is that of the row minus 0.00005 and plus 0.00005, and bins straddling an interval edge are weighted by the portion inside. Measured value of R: 0.46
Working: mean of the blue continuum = 0.869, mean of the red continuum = 0.519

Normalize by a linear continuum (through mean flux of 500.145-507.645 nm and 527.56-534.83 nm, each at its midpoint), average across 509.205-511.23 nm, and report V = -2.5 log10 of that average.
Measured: 0.44 mag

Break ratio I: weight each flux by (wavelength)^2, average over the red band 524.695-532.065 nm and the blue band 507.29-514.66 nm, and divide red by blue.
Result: 1.1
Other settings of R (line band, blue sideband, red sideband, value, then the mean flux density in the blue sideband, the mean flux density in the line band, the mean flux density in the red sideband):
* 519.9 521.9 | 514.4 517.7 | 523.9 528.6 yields -0.04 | 0.485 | 0.511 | 0.501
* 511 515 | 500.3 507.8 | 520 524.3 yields 0.32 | 0.822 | 0.501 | 0.52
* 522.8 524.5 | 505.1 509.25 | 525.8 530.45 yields -0.05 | 0.505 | 0.524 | 0.501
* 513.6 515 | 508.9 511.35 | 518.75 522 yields 0.04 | 0.521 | 0.499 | 0.514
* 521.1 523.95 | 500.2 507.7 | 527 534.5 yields 0.15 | 0.839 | 0.535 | 0.517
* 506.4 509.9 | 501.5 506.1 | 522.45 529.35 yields -0.01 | 0.509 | 0.515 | 0.508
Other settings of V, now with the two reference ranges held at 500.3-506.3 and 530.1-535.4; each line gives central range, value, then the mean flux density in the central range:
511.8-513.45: 0.496 mag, 0.496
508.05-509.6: 0.499 mag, 0.525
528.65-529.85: 0.133 mag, 0.506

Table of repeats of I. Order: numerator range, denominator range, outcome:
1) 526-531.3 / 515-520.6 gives 1.07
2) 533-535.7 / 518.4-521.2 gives 1.13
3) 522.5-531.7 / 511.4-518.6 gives 1.09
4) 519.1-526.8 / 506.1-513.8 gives 1.06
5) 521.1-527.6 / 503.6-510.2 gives 1.08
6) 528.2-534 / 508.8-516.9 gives 1.12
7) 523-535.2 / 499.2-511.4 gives 0.75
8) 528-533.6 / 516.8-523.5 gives 1.07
